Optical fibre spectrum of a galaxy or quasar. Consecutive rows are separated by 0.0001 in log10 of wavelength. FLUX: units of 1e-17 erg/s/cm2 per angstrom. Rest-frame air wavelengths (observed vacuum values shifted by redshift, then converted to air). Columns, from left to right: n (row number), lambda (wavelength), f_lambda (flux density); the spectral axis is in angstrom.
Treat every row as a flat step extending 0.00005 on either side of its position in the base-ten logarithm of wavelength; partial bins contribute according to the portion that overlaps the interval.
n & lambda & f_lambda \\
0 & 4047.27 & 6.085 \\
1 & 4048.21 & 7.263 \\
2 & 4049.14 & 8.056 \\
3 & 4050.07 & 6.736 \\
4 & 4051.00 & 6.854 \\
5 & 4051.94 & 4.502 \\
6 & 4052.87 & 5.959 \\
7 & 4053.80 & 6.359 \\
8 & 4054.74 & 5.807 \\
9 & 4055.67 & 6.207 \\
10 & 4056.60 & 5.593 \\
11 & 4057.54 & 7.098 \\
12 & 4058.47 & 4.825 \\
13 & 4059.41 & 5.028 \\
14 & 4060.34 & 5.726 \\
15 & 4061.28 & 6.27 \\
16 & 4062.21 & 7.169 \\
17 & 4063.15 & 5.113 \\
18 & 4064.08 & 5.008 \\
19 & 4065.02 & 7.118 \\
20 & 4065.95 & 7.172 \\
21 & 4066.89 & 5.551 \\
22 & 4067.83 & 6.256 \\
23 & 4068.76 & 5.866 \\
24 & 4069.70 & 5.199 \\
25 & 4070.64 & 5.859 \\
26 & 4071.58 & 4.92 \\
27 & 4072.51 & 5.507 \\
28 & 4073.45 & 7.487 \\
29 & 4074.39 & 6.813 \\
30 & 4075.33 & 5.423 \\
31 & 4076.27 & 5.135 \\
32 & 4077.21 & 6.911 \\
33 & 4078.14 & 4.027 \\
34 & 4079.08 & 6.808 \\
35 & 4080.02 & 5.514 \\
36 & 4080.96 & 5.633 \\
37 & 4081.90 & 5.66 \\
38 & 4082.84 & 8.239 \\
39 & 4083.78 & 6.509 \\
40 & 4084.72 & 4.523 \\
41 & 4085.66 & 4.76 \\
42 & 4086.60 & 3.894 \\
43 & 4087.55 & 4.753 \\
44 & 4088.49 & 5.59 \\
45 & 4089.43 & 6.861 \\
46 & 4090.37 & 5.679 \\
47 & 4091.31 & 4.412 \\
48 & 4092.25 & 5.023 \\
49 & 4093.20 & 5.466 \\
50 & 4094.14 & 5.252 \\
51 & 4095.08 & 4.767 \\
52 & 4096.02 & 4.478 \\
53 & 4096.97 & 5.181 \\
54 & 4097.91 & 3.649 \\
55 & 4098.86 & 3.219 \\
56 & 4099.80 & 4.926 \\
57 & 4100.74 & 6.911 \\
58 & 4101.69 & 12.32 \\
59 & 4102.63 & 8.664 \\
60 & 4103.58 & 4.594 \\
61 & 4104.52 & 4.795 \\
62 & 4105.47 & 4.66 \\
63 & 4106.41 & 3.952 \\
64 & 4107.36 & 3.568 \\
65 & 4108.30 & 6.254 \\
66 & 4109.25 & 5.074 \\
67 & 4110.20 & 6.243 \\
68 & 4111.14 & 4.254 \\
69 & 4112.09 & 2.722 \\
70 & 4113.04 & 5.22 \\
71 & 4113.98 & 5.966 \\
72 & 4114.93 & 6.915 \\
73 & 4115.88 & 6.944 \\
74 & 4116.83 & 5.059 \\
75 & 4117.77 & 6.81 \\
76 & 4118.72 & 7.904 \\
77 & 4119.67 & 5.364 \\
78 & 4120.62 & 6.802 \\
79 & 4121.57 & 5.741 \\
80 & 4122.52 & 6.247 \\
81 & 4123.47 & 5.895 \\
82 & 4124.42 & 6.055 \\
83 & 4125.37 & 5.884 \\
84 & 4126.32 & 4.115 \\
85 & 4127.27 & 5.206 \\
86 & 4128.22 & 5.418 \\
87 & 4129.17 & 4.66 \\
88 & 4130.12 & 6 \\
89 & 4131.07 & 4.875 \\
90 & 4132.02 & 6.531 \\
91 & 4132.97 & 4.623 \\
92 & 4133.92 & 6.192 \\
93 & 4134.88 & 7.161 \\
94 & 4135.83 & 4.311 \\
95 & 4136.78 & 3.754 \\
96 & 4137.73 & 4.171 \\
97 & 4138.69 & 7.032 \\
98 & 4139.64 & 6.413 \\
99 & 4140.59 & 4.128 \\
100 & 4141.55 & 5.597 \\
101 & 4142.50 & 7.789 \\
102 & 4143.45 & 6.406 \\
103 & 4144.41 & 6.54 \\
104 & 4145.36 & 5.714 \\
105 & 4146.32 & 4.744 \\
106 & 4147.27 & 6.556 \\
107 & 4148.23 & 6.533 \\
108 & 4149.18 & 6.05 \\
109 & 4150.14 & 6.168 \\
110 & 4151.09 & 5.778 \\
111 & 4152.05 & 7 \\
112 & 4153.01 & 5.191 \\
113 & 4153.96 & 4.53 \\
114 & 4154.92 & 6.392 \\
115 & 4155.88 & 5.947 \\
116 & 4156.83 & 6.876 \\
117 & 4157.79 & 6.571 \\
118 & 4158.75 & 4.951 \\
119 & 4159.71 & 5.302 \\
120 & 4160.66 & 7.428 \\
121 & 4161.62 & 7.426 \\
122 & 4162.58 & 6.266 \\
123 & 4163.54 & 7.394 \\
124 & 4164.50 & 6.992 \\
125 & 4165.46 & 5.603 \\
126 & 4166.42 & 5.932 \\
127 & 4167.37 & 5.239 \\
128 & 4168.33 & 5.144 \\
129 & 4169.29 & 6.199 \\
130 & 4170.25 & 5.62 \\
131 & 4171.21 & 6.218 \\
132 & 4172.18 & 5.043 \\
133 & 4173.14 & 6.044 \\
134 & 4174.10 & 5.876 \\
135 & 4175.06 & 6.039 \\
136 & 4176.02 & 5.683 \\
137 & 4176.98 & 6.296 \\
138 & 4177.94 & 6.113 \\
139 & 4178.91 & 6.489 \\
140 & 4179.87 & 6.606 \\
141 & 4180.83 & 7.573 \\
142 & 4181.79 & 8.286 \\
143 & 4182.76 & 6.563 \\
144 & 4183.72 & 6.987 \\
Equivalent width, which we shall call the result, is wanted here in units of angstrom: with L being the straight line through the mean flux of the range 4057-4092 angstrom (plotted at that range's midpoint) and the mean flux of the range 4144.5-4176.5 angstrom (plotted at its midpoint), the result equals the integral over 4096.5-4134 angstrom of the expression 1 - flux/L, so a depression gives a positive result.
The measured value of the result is 1.70 angstrom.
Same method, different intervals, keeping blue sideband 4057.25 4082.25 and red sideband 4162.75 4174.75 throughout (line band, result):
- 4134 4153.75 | 0.3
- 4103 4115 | 2.0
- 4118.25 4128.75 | 0.1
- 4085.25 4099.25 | 2.4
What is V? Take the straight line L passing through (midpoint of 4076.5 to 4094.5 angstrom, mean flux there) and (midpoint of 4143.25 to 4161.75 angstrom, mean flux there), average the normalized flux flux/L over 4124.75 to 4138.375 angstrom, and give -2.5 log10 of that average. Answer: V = 0.13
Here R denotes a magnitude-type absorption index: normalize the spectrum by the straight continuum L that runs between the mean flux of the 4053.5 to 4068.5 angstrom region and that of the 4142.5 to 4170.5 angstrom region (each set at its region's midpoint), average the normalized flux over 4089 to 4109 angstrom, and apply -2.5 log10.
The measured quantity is 0.114 mag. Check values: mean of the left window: 6.01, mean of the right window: 6.12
